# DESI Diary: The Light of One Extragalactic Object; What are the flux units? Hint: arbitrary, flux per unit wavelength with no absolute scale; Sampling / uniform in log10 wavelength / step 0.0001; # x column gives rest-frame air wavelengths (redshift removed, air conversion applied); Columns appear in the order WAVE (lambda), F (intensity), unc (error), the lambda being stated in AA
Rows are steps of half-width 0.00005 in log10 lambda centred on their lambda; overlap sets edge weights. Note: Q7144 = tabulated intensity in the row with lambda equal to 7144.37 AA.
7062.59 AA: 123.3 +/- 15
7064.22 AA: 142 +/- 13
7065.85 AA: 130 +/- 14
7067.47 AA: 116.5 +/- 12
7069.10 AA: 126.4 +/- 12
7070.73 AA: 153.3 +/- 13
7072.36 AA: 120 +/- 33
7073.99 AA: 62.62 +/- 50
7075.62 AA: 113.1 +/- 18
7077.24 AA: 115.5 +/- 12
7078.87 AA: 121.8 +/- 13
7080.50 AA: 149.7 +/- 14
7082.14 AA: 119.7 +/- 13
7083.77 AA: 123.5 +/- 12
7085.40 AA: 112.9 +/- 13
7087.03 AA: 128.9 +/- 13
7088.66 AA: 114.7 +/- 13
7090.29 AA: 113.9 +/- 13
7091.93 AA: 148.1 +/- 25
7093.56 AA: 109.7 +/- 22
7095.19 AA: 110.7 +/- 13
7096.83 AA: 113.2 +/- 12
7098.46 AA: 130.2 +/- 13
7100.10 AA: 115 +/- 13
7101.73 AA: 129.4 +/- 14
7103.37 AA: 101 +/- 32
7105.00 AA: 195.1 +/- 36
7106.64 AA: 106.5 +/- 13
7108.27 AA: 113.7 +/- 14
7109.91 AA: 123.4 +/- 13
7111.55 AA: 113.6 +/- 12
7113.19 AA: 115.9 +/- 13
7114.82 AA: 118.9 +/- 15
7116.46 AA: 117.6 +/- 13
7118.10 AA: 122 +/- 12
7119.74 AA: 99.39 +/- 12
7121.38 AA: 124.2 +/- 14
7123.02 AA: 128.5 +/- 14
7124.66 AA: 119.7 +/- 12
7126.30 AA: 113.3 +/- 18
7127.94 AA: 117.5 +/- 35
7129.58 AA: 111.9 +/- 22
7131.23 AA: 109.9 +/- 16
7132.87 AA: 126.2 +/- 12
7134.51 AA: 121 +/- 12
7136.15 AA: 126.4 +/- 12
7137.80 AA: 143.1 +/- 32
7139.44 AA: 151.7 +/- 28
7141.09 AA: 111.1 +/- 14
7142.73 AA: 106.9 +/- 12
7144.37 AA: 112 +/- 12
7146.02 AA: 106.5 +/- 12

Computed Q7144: 112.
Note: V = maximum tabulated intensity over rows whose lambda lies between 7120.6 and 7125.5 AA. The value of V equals 128.5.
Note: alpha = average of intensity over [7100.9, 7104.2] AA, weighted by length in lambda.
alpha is 116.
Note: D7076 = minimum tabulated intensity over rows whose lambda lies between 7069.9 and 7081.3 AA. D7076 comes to 62.62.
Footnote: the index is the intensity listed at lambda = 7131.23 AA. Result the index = 109.9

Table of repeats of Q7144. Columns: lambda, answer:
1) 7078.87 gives 121.8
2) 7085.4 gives 112.9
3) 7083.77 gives 123.5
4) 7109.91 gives 123.4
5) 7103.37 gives 101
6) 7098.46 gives 130.2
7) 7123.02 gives 128.5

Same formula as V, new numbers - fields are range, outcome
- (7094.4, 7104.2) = 130.2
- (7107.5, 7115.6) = 123.4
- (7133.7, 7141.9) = 151.7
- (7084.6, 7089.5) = 128.9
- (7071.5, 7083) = 149.7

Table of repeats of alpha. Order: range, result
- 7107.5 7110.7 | 118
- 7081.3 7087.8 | 121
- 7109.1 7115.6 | 118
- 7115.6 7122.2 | 116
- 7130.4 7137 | 121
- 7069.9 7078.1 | 113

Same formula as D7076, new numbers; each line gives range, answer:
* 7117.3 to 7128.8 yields 99.39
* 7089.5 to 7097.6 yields 109.7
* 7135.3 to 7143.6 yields 106.9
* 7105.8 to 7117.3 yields 106.5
